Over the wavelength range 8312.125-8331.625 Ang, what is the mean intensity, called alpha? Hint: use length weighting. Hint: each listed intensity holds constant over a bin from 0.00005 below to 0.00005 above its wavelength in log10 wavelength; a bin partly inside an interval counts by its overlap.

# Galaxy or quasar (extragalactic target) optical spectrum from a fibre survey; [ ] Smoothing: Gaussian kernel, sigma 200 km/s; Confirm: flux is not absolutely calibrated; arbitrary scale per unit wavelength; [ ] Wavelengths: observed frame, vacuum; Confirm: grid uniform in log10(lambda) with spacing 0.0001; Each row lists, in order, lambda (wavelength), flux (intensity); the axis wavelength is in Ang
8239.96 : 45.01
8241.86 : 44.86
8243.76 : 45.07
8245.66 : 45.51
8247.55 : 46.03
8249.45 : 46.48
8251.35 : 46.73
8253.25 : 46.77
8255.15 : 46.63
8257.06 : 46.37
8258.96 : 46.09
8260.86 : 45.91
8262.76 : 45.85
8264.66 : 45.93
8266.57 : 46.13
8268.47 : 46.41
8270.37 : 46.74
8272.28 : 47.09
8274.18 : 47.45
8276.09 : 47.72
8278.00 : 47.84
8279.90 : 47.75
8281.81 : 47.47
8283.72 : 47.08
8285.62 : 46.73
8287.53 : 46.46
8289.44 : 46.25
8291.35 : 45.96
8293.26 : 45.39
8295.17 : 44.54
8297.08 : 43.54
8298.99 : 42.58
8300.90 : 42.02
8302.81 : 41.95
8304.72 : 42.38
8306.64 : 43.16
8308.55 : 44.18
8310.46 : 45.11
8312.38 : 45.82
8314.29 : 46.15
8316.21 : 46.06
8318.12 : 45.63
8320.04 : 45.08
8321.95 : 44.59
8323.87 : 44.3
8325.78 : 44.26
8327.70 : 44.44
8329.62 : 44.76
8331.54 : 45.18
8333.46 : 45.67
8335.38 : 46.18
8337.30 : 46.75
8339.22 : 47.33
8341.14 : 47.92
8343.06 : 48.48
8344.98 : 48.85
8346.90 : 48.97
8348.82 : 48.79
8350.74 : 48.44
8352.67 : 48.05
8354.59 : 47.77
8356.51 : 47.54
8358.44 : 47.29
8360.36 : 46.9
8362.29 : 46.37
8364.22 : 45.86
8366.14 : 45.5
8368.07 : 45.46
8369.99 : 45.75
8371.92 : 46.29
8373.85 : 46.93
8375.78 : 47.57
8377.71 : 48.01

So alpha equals 45.1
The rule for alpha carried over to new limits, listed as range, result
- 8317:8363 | 46.7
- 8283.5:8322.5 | 44.8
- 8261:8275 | 46.5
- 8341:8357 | 48.4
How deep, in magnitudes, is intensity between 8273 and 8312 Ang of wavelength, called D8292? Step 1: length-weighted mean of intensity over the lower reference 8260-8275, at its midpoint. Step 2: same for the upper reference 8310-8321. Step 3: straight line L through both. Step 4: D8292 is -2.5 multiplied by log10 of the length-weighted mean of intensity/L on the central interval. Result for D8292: 0.02 mag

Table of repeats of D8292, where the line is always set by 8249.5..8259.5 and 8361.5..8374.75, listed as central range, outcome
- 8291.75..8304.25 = 0.07 mag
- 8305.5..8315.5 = 0.03 mag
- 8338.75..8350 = -0.05 mag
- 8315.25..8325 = 0.03 mag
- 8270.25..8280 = -0.02 mag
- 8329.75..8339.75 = 0.00 mag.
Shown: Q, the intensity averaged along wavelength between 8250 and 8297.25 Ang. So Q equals 46.5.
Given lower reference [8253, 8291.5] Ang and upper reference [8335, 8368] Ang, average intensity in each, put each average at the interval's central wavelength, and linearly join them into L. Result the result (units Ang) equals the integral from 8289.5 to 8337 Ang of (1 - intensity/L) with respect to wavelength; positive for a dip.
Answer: 2.5 Ang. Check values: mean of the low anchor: 46.7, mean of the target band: 44.6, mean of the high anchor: 47.4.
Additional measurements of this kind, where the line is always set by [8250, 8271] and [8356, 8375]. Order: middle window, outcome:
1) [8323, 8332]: 0.3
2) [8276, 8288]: -0.3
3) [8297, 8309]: 0.9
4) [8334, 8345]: -0.3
